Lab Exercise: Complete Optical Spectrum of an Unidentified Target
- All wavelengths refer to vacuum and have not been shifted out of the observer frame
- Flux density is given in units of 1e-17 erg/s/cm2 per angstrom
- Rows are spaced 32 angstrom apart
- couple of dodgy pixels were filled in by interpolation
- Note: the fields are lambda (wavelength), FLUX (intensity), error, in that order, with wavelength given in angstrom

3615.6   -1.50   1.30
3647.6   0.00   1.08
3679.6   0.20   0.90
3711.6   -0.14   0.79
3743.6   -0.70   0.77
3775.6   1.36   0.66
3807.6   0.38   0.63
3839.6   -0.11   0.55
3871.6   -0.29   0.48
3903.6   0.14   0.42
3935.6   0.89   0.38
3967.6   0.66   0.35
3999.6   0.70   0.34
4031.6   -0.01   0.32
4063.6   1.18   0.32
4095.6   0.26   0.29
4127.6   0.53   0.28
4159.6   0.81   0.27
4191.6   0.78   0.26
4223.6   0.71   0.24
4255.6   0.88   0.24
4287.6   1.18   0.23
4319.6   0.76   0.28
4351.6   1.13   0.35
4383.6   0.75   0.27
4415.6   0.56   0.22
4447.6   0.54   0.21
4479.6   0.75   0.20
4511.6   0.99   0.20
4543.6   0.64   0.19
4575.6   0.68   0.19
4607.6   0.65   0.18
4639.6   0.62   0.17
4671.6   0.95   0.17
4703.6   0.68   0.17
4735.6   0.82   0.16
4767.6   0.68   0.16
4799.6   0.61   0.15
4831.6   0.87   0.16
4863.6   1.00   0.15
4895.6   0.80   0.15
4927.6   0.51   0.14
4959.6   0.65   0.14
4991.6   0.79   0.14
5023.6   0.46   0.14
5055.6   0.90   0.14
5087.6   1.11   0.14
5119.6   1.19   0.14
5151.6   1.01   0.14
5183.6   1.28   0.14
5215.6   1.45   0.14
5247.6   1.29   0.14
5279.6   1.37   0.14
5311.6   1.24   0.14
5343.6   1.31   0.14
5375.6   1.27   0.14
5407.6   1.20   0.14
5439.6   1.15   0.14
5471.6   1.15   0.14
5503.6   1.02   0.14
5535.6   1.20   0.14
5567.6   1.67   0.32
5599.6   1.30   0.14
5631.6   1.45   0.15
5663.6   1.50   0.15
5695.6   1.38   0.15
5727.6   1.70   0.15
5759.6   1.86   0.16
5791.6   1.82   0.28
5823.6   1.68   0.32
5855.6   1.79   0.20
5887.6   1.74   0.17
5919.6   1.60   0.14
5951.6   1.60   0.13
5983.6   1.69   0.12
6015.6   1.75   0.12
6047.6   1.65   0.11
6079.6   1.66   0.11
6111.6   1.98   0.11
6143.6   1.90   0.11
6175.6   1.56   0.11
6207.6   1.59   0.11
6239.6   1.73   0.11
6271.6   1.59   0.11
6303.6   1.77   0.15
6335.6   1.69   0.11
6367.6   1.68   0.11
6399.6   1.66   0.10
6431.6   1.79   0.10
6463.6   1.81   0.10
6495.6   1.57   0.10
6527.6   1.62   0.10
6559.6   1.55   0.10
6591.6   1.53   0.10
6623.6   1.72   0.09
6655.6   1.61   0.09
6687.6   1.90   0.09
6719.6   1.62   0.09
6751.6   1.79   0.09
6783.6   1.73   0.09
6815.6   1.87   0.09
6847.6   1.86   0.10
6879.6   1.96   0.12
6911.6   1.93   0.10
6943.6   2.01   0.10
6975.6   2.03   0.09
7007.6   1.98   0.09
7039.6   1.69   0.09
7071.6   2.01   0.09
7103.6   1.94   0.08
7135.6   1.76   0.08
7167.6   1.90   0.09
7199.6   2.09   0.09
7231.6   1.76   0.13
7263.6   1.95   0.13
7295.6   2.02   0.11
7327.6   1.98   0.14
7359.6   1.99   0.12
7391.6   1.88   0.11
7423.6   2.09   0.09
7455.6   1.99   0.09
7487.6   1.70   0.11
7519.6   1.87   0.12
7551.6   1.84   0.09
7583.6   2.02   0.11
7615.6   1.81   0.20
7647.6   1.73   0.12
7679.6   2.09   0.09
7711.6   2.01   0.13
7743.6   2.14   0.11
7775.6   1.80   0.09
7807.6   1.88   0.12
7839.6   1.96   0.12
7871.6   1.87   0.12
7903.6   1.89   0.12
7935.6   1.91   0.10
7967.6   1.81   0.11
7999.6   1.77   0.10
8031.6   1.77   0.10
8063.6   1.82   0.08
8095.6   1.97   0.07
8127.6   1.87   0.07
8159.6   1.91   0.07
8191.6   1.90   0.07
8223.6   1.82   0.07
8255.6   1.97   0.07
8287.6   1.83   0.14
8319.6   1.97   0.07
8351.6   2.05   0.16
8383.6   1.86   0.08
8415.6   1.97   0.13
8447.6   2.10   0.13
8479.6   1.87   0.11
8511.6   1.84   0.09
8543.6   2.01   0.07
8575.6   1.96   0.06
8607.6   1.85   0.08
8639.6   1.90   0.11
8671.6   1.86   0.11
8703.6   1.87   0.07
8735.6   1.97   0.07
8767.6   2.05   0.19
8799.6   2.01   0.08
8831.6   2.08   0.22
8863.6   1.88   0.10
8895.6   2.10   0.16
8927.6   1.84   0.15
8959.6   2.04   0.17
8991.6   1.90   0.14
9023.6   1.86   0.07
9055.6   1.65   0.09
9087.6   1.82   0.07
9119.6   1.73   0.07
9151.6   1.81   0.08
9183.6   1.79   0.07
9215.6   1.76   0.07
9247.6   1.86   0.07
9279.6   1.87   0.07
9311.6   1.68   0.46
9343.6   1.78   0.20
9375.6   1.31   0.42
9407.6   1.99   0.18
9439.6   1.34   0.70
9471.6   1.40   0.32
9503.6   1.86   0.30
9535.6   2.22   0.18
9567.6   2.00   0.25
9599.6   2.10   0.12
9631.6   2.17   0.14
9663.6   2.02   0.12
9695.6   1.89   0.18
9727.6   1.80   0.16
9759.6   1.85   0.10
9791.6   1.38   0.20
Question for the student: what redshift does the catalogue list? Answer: 0.277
